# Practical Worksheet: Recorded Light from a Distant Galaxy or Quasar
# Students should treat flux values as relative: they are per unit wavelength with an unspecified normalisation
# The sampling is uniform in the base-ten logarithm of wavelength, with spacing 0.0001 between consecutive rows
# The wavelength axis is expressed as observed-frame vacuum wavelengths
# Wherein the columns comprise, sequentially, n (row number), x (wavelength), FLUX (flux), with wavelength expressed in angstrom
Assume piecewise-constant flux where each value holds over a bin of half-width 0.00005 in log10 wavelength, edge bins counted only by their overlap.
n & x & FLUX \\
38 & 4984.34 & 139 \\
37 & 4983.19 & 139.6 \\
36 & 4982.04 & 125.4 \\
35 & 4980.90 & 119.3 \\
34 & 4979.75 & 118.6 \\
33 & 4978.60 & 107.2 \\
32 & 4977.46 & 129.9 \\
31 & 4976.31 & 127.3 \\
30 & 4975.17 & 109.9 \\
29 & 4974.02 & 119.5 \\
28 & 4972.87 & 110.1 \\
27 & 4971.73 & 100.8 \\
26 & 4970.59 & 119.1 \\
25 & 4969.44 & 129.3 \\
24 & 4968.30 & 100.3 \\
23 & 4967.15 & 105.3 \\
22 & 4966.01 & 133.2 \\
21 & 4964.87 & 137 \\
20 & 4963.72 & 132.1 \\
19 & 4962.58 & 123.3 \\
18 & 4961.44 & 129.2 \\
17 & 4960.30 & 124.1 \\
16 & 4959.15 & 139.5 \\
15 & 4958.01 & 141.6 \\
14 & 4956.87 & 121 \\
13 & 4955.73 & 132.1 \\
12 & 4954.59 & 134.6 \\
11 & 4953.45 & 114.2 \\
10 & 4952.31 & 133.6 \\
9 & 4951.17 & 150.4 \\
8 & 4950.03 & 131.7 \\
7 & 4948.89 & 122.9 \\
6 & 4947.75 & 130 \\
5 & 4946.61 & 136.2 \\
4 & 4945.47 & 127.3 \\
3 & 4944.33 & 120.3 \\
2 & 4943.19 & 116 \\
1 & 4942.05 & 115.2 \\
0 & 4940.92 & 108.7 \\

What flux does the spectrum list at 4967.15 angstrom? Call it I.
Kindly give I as 105.3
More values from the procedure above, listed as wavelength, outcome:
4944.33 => 120.3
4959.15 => 139.5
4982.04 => 125.4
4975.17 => 109.9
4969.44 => 129.3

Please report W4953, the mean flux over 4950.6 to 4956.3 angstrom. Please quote 133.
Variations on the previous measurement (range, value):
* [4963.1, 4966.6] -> 134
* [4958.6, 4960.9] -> 131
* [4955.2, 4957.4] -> 127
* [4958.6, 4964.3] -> 129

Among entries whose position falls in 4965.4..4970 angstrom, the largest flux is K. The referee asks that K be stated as 133.2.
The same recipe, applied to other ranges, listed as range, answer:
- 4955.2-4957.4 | 132.1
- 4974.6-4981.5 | 129.9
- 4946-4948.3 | 136.2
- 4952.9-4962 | 141.6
